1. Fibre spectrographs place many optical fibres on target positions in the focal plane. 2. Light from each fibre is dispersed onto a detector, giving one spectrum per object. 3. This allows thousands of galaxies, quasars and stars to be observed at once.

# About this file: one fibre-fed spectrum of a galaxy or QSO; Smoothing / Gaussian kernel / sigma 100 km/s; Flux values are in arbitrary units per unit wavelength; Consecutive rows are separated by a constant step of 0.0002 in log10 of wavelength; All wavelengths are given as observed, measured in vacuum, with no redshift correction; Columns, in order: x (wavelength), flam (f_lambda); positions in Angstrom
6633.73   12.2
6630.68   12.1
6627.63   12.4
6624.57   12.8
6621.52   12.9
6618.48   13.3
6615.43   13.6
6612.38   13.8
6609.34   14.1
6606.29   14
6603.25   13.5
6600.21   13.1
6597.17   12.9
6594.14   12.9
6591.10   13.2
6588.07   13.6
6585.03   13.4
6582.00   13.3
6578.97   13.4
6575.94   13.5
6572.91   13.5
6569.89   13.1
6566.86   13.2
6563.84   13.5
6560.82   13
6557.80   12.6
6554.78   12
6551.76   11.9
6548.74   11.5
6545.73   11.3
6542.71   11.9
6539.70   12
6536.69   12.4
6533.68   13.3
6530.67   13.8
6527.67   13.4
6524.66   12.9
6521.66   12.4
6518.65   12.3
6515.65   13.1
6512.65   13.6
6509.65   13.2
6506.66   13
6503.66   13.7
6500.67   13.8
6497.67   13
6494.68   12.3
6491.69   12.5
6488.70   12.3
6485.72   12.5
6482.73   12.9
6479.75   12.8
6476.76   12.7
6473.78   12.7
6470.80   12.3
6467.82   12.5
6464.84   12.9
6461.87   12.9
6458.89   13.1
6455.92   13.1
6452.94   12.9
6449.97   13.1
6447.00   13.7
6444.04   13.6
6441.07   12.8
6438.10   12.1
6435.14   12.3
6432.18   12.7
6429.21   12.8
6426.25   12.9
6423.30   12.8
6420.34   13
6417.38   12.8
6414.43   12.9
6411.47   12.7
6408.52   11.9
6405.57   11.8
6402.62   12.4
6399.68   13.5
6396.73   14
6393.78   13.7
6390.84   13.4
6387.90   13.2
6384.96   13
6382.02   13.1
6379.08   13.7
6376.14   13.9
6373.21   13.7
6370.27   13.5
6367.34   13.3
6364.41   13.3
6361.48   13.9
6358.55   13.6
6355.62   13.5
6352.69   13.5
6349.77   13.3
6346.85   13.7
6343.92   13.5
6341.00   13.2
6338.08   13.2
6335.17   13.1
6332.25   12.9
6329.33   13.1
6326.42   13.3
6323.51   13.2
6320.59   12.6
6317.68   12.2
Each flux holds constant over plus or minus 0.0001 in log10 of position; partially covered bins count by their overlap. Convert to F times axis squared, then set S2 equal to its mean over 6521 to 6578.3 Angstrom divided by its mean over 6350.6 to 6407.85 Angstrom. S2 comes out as 1.0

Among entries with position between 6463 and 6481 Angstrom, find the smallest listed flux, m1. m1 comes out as 12.3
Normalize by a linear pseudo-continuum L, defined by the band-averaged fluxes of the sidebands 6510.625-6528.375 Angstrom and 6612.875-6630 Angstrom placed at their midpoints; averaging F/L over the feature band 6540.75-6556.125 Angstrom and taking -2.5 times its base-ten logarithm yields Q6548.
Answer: 0.11 mag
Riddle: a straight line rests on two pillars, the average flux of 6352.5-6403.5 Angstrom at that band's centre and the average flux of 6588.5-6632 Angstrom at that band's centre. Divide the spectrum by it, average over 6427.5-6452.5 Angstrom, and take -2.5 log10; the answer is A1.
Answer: 0.04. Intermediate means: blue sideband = 13.5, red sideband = 13.2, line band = 12.9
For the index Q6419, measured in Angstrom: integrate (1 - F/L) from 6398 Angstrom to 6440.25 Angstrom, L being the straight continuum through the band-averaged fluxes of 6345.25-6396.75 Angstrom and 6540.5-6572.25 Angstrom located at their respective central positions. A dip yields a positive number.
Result 1.9 Angstrom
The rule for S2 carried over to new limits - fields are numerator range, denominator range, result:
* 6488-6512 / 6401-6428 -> 1.06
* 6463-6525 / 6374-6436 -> 1.02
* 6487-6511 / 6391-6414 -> 1.04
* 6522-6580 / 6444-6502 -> 1.01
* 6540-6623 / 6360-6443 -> 1.06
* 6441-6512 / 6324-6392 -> 1.00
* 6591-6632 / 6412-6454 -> 1.08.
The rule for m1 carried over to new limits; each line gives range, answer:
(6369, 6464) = 11.8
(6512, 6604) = 11.3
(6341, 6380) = 13.2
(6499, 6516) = 13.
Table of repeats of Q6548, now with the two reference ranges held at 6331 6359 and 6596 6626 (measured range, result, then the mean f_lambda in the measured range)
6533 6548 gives 0.11 mag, 12.1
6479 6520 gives 0.04 mag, 12.9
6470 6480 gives 0.06 mag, 12.6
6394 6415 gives 0.05 mag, 12.8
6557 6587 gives 0.01 mag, 13.3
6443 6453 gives 0.00 mag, 13.4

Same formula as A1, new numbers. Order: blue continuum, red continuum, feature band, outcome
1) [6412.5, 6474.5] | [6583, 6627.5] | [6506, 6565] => 0.04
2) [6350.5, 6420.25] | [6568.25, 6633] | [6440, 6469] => 0.01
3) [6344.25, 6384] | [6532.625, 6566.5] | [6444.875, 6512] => -0.01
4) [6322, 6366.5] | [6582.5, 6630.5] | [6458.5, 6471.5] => 0.05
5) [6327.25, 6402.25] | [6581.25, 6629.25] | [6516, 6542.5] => 0.05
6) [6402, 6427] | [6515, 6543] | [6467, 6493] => 0.01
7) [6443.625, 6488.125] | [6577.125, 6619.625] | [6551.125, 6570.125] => 0.04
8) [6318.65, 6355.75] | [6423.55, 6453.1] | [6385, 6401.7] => -0.04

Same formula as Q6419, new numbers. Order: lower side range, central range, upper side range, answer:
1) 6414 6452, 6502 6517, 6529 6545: -0.75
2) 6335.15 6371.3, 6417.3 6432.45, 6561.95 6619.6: 0.66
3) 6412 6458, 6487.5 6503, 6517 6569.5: -0.16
